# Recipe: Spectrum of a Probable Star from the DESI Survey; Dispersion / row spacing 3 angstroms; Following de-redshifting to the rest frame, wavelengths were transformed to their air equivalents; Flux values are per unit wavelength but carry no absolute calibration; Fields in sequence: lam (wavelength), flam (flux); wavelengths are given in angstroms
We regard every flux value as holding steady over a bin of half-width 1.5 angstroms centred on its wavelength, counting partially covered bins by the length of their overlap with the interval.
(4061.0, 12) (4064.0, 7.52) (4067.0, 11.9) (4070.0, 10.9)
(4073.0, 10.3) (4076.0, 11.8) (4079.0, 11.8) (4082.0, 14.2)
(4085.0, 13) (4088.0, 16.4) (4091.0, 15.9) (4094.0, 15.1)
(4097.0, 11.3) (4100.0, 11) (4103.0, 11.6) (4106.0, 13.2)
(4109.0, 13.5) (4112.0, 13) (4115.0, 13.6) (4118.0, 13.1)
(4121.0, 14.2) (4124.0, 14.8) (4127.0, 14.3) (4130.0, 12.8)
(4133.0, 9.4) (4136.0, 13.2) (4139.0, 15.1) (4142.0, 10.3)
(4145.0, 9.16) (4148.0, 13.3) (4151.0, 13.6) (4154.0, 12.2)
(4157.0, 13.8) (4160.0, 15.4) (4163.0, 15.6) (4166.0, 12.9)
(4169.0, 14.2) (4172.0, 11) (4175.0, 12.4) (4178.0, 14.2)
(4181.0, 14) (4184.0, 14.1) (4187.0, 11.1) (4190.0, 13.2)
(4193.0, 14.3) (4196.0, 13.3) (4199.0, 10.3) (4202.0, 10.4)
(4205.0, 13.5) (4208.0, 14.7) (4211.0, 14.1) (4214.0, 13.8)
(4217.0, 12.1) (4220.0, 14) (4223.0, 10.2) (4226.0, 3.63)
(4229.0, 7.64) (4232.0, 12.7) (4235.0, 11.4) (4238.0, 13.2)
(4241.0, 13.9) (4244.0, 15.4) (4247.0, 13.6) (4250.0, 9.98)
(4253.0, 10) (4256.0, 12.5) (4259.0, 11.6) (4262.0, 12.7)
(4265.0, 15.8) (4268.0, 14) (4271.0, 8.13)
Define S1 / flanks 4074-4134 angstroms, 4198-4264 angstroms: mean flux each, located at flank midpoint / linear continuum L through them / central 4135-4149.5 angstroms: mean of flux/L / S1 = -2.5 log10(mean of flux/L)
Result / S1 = 0.06 mag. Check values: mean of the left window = 13.2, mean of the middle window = 12.2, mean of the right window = 11.9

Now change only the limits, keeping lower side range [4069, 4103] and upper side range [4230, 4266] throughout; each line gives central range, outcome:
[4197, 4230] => 0.12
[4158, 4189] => -0.06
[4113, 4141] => -0.04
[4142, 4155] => 0.08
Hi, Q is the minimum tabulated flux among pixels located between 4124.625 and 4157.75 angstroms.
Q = 9.16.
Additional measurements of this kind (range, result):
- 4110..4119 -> 13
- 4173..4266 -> 3.63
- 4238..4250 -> 9.98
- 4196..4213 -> 10.3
